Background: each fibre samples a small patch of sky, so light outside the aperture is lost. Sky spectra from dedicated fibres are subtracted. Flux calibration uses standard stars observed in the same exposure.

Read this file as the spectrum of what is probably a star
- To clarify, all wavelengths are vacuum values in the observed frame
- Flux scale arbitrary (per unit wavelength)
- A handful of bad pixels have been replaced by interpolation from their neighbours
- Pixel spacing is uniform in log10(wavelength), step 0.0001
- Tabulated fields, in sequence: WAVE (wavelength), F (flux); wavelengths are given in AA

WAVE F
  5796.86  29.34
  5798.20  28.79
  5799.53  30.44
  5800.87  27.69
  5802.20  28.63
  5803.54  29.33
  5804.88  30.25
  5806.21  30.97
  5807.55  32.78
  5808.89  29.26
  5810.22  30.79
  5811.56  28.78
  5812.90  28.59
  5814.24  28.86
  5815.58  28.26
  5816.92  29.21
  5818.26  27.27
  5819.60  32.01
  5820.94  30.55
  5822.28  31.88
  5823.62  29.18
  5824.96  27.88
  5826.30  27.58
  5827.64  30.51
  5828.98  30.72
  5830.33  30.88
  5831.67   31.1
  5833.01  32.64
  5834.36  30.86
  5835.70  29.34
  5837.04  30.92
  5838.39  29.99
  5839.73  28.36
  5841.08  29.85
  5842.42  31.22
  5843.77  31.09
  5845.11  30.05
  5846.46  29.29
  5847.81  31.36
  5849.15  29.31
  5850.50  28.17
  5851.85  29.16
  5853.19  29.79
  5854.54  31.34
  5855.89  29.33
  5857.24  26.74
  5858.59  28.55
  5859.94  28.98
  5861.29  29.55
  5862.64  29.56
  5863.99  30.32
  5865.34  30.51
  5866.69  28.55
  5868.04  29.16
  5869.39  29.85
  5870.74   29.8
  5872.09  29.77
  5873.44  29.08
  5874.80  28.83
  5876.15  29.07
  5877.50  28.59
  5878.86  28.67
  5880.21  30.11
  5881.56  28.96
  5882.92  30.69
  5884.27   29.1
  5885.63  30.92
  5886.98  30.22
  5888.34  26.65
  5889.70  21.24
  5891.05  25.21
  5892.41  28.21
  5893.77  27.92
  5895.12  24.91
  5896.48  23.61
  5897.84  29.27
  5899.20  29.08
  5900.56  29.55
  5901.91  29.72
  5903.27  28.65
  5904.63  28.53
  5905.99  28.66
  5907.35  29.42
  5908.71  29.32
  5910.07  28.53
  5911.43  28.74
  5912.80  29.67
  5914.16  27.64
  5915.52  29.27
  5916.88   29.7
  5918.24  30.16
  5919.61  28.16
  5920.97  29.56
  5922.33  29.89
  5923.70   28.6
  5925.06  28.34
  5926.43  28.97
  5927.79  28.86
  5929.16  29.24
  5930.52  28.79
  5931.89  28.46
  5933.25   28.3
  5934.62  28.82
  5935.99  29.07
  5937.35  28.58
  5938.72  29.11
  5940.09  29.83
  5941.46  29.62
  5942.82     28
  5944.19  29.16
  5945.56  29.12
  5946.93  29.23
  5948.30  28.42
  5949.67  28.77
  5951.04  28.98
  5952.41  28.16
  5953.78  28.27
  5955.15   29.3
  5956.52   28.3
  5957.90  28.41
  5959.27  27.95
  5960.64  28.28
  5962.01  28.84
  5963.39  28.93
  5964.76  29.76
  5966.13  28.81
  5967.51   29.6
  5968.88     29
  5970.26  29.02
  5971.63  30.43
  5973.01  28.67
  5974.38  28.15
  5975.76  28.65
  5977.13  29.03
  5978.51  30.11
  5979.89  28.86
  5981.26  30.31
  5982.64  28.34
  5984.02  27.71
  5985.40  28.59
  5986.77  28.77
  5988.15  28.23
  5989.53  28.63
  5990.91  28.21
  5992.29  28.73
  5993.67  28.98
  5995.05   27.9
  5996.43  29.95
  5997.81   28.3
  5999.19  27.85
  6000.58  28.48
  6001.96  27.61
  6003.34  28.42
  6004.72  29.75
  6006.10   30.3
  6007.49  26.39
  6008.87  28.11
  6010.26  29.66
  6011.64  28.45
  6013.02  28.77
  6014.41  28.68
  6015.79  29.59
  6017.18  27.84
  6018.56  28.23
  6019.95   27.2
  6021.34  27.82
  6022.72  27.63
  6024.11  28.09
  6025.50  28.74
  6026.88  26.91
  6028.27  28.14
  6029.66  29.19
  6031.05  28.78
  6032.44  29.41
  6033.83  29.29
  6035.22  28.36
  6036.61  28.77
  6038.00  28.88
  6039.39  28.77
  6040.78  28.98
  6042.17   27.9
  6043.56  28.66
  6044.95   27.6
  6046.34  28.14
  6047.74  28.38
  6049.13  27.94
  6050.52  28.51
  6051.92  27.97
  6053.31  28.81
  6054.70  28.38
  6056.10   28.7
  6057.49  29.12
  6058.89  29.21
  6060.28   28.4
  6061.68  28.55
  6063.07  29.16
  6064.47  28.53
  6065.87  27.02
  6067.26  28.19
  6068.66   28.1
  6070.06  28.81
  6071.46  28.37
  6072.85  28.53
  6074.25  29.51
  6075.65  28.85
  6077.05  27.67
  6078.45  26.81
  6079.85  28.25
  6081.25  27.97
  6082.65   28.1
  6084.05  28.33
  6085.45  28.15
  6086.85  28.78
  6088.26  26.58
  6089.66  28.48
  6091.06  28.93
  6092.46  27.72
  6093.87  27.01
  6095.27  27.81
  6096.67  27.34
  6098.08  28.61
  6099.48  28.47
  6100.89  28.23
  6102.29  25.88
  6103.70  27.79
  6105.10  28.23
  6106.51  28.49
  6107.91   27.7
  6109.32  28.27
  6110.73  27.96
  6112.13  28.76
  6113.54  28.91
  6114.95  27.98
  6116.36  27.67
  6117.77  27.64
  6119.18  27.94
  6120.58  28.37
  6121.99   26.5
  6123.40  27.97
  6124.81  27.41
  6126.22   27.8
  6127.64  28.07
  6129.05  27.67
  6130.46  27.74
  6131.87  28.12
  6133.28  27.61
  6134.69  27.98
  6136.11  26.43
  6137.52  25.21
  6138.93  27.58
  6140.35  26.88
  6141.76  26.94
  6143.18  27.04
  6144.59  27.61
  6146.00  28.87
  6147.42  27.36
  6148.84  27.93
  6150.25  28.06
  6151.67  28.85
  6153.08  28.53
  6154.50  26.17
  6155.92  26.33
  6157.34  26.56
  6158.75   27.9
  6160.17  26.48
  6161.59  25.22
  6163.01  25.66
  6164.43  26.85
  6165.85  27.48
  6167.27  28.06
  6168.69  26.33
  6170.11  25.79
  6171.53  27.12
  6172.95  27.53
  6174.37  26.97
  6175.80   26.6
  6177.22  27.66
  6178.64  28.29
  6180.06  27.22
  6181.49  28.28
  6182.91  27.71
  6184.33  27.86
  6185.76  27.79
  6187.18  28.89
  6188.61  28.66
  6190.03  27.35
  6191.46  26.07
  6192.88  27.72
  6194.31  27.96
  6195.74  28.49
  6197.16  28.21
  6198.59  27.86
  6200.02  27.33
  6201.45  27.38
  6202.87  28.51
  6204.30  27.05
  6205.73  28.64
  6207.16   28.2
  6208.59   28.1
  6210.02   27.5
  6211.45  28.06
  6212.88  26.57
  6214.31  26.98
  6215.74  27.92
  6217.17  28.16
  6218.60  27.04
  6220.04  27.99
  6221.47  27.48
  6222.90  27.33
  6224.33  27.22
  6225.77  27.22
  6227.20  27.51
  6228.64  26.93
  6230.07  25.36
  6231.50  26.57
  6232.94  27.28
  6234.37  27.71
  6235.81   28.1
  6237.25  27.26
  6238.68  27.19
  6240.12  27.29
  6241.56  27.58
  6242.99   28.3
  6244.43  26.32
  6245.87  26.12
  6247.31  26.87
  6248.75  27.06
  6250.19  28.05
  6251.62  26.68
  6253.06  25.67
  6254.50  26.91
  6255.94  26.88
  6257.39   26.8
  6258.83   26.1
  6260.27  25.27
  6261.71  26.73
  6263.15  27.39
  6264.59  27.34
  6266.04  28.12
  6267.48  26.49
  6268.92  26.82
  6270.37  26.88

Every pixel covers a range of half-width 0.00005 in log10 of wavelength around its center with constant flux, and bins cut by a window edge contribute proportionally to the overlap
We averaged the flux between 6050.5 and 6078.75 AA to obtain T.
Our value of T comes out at 28.5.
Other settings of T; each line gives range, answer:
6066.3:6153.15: 27.9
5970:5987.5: 29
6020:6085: 28.4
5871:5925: 28.6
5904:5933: 29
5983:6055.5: 28.4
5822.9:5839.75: 30.1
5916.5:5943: 29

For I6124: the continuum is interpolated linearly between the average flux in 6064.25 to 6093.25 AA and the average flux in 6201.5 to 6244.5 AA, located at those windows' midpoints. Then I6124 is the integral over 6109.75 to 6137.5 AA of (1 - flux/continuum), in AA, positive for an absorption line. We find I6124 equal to 0.2 AA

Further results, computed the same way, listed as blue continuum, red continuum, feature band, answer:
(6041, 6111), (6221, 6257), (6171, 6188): -0.12 AA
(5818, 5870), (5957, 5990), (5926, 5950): 0.19 AA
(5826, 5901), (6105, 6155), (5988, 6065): -0.57 AA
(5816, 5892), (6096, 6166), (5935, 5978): -0.23 AA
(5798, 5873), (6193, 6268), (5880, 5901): 1.16 AA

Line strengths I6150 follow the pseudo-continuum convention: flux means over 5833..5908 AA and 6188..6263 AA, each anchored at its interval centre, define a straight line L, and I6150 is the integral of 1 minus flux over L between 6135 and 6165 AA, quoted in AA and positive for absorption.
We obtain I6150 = 0.6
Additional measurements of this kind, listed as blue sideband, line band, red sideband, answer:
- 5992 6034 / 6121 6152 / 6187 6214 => 0.55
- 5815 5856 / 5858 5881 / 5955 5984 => 0.29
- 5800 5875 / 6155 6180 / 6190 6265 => 0.70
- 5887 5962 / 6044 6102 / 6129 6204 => -0.86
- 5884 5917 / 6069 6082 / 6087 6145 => -0.25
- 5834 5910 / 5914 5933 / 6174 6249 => -0.14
